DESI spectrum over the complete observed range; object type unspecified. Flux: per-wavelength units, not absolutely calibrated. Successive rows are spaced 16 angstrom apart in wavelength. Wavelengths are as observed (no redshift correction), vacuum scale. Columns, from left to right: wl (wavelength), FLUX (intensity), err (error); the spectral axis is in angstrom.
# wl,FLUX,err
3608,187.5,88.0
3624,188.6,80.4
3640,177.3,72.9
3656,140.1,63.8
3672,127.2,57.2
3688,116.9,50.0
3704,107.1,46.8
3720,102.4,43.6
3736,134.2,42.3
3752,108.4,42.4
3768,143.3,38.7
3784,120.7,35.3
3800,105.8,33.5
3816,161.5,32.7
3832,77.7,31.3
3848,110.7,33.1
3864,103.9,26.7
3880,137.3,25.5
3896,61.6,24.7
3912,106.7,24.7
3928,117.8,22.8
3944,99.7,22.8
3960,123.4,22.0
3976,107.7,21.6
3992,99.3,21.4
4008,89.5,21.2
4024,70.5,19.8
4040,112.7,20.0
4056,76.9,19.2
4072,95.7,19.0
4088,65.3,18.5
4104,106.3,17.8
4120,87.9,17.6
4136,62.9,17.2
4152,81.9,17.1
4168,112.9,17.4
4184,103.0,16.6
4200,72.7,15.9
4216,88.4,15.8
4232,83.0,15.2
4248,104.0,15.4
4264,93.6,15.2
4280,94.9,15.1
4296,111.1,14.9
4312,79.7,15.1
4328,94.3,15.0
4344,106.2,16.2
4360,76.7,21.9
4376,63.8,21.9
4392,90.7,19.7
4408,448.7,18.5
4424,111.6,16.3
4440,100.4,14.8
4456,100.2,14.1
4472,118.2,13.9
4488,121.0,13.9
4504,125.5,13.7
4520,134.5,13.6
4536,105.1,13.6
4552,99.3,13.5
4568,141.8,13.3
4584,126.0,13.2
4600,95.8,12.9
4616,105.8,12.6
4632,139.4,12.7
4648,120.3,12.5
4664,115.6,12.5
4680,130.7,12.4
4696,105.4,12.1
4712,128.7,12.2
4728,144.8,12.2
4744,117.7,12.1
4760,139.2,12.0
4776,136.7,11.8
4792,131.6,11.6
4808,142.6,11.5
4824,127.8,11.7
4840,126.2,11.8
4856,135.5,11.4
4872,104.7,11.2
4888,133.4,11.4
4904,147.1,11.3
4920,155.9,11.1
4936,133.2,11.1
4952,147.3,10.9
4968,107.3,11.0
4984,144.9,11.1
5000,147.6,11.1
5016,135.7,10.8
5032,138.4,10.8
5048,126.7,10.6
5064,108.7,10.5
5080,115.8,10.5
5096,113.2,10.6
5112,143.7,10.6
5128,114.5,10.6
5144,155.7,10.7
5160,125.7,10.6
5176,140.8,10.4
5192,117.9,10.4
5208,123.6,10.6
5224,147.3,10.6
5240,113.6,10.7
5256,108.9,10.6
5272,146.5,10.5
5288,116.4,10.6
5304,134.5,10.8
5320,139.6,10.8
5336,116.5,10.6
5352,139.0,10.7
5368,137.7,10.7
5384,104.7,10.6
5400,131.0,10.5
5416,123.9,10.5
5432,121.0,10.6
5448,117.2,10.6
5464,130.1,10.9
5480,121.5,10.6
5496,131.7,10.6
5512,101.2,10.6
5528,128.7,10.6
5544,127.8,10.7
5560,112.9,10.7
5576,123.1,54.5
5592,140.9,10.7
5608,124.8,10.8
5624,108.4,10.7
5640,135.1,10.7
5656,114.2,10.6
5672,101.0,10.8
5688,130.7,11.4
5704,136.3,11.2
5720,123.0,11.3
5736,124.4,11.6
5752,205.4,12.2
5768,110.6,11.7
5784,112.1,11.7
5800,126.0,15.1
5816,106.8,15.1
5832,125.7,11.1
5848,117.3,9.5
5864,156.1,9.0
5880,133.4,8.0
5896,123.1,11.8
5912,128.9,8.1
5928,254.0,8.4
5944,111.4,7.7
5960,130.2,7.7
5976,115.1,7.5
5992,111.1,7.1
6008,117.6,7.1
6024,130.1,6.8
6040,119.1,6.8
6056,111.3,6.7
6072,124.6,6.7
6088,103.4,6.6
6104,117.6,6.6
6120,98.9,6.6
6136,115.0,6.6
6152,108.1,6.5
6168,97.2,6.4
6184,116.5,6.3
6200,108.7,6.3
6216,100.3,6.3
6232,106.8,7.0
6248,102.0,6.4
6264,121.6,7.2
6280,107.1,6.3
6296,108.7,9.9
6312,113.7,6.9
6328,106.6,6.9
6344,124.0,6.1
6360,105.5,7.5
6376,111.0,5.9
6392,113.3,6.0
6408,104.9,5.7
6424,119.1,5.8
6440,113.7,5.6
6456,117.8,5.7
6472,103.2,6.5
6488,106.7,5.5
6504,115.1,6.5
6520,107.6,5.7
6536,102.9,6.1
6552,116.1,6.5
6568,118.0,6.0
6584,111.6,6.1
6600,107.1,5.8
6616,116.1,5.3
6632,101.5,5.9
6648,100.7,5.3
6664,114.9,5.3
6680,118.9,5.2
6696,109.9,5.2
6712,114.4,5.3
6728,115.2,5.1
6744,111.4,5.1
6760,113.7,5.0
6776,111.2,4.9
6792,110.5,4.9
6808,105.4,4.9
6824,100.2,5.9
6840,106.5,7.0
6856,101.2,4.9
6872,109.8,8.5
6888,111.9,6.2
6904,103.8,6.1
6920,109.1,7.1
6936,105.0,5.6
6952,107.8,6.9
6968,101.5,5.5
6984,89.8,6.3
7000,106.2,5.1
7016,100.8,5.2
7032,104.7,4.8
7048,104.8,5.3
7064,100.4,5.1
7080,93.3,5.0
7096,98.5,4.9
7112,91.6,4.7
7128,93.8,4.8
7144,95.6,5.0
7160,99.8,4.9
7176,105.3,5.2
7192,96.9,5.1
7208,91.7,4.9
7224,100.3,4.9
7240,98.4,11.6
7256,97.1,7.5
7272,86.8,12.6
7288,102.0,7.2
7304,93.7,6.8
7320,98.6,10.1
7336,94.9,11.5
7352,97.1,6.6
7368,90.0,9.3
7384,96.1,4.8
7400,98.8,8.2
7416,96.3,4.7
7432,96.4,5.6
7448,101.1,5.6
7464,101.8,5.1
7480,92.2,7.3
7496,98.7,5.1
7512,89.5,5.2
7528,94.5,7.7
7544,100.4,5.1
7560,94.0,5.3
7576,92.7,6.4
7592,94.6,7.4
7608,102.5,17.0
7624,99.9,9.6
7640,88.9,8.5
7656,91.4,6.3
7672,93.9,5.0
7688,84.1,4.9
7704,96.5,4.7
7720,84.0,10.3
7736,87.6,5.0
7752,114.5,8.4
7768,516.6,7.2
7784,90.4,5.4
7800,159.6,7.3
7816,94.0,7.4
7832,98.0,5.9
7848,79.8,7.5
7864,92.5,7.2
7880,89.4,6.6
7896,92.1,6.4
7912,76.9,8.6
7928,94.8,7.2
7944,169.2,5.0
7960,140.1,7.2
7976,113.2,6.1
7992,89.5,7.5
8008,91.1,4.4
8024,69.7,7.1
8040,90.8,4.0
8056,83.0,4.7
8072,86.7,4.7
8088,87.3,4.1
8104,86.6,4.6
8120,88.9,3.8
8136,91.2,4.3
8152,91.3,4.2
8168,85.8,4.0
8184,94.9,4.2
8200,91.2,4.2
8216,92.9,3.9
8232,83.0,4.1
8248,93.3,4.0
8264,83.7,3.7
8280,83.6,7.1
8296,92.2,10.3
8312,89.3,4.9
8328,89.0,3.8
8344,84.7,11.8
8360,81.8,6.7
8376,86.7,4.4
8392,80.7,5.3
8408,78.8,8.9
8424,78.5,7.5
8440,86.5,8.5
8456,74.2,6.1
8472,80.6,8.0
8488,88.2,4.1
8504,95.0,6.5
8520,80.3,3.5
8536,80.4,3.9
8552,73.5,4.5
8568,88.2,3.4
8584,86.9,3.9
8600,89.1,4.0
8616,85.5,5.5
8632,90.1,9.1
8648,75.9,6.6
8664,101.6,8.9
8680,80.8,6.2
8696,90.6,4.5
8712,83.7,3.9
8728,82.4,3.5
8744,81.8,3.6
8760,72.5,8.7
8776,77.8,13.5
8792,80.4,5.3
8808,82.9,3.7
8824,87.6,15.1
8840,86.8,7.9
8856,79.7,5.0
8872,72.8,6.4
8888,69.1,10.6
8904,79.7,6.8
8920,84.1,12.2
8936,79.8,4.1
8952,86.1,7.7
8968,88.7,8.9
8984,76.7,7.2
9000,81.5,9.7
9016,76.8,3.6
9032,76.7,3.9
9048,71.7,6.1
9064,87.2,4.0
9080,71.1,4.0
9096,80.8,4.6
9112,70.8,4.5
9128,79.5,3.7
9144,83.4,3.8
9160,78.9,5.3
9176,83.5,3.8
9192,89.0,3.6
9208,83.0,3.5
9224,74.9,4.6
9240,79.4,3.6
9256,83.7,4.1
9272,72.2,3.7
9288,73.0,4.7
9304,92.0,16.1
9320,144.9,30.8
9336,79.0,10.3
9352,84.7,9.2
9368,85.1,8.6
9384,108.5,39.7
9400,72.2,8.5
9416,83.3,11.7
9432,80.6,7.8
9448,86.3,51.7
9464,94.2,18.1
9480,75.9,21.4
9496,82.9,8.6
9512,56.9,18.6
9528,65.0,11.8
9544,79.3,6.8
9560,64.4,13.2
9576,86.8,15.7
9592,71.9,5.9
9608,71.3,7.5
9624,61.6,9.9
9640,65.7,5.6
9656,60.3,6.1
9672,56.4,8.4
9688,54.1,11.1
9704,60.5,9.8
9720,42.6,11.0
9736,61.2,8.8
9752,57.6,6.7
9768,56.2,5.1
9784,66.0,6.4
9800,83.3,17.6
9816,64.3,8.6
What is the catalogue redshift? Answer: 0.18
